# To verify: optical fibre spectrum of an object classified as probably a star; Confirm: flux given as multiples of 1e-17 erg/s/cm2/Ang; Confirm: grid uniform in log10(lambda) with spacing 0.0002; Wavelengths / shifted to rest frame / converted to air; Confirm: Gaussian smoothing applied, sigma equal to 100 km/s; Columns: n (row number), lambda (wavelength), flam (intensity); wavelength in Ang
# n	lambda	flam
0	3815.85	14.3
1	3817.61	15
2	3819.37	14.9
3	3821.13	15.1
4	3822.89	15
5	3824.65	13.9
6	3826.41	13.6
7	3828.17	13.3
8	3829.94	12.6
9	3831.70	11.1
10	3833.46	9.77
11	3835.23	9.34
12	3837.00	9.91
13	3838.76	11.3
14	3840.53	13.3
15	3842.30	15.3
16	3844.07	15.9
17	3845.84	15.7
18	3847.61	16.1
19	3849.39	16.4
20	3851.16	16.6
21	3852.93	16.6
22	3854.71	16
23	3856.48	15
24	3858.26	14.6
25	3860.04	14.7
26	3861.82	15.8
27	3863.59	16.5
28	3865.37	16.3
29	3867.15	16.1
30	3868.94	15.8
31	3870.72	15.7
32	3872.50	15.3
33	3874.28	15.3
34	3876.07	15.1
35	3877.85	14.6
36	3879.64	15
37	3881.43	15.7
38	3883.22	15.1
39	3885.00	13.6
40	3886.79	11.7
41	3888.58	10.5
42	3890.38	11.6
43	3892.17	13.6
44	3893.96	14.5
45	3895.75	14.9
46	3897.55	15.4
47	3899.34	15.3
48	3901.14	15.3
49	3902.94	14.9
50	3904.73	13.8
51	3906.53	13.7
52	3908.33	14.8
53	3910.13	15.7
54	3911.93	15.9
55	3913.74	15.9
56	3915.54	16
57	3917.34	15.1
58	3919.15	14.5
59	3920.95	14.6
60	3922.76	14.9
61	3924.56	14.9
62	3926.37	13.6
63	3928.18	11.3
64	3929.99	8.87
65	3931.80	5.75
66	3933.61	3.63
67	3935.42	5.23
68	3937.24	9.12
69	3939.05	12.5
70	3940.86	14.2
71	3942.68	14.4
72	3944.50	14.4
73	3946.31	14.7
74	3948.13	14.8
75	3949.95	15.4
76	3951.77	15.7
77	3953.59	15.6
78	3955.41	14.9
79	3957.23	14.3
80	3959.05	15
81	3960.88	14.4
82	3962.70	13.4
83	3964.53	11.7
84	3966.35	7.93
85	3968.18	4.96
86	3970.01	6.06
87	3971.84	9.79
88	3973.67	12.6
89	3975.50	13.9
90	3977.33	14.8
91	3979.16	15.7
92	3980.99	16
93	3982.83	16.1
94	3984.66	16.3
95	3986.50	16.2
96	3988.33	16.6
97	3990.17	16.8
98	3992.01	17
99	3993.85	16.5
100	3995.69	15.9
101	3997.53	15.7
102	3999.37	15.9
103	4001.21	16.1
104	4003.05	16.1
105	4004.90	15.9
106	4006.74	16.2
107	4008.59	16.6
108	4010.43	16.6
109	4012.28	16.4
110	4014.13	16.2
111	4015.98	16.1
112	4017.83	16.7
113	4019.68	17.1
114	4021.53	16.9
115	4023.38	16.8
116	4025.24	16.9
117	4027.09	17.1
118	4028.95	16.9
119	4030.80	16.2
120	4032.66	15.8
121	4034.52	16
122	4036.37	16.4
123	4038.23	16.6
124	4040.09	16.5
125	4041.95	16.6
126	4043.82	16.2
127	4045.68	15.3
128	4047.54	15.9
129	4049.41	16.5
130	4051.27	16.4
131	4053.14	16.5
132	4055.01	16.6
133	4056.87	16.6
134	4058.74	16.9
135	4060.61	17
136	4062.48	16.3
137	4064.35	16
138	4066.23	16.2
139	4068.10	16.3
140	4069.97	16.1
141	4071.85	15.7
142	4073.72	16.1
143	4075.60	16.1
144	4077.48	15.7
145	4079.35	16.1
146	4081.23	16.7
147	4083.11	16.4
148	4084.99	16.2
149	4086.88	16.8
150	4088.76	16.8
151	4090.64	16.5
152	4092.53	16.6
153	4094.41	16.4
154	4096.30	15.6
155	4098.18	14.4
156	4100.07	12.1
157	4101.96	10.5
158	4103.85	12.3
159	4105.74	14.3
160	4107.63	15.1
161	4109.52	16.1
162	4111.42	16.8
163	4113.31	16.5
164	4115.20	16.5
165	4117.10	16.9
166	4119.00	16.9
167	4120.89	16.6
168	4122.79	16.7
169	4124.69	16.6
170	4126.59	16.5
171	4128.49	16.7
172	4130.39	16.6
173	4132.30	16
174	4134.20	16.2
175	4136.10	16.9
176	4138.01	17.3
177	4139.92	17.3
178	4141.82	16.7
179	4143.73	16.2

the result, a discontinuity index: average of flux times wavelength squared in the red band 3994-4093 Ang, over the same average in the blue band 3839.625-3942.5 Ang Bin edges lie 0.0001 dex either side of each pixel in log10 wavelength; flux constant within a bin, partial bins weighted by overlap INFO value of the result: 1.3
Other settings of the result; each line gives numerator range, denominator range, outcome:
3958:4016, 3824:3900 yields 1.08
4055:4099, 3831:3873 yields 1.25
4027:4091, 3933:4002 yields 1.26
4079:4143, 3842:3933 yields 1.23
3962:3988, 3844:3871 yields 0.85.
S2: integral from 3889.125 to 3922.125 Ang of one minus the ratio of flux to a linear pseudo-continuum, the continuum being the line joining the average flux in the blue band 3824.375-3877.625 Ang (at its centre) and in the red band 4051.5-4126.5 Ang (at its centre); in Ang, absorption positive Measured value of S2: 0.2 Ang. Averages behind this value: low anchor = 14.4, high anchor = 15.9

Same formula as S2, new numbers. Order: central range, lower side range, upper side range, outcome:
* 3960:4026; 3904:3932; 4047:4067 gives 2.0 Ang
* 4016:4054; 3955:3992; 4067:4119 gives -4.9 Ang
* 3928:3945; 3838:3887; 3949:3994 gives 5.4 Ang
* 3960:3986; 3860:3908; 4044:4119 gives 4.7 Ang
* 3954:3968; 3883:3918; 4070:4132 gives 1.9 Ang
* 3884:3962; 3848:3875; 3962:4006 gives 7.7 Ang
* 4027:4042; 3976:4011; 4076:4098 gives -0.2 Ang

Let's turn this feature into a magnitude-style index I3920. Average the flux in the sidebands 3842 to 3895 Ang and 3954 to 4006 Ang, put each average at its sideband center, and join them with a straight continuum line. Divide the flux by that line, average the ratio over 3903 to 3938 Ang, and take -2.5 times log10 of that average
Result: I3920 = 0.17 mag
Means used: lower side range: 15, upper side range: 14.2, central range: 12.6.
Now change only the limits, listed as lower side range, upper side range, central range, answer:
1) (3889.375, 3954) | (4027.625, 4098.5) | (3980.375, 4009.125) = -0.09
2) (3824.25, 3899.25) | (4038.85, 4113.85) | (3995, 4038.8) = -0.07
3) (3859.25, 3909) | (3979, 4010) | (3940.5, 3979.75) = 0.20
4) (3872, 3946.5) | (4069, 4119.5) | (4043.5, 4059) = -0.08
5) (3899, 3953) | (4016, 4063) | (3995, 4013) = -0.04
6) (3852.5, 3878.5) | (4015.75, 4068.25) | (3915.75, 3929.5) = 0.13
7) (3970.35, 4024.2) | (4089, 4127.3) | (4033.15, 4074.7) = -0.05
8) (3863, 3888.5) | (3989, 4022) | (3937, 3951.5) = 0.13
